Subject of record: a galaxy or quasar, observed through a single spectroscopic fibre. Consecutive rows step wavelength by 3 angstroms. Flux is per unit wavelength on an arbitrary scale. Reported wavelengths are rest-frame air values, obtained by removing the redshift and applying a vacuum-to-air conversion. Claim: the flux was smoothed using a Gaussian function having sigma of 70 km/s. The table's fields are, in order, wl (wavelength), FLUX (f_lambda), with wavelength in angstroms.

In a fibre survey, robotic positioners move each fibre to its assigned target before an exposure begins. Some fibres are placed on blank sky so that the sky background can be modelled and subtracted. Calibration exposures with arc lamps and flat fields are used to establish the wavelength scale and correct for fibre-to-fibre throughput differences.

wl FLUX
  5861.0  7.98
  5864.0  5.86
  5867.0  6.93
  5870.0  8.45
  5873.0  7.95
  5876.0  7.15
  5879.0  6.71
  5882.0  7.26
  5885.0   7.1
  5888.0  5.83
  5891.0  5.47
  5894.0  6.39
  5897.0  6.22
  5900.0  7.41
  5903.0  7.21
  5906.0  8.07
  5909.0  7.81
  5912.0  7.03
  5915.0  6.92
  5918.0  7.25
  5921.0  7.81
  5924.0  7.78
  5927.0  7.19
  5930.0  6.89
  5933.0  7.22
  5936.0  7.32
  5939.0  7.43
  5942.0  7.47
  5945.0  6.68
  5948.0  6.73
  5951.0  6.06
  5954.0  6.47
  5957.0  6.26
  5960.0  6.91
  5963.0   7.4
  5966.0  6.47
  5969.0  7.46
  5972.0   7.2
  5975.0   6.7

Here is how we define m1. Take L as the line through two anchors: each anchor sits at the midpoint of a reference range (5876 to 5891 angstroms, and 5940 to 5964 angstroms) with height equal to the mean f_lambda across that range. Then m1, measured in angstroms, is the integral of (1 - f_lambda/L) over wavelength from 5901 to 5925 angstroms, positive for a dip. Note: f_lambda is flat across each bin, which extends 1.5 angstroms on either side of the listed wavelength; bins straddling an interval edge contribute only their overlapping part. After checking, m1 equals -2.8 angstroms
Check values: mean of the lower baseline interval 6.64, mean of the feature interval 7.48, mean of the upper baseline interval 6.75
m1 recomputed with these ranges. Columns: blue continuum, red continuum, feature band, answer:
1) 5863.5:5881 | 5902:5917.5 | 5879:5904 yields 2.5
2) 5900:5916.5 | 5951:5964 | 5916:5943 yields -1.1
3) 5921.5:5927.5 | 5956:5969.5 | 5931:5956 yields 1.2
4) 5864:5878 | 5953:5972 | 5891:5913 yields 0.5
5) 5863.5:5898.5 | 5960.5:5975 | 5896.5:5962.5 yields -1.6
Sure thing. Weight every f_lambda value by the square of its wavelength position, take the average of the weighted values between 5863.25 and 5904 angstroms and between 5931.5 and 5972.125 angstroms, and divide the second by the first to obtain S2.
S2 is 1.03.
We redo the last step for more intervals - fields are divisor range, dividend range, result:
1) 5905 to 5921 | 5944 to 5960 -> 0.88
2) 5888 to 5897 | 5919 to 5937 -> 1.25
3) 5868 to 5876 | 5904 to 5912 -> 0.99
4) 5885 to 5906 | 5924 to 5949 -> 1.10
